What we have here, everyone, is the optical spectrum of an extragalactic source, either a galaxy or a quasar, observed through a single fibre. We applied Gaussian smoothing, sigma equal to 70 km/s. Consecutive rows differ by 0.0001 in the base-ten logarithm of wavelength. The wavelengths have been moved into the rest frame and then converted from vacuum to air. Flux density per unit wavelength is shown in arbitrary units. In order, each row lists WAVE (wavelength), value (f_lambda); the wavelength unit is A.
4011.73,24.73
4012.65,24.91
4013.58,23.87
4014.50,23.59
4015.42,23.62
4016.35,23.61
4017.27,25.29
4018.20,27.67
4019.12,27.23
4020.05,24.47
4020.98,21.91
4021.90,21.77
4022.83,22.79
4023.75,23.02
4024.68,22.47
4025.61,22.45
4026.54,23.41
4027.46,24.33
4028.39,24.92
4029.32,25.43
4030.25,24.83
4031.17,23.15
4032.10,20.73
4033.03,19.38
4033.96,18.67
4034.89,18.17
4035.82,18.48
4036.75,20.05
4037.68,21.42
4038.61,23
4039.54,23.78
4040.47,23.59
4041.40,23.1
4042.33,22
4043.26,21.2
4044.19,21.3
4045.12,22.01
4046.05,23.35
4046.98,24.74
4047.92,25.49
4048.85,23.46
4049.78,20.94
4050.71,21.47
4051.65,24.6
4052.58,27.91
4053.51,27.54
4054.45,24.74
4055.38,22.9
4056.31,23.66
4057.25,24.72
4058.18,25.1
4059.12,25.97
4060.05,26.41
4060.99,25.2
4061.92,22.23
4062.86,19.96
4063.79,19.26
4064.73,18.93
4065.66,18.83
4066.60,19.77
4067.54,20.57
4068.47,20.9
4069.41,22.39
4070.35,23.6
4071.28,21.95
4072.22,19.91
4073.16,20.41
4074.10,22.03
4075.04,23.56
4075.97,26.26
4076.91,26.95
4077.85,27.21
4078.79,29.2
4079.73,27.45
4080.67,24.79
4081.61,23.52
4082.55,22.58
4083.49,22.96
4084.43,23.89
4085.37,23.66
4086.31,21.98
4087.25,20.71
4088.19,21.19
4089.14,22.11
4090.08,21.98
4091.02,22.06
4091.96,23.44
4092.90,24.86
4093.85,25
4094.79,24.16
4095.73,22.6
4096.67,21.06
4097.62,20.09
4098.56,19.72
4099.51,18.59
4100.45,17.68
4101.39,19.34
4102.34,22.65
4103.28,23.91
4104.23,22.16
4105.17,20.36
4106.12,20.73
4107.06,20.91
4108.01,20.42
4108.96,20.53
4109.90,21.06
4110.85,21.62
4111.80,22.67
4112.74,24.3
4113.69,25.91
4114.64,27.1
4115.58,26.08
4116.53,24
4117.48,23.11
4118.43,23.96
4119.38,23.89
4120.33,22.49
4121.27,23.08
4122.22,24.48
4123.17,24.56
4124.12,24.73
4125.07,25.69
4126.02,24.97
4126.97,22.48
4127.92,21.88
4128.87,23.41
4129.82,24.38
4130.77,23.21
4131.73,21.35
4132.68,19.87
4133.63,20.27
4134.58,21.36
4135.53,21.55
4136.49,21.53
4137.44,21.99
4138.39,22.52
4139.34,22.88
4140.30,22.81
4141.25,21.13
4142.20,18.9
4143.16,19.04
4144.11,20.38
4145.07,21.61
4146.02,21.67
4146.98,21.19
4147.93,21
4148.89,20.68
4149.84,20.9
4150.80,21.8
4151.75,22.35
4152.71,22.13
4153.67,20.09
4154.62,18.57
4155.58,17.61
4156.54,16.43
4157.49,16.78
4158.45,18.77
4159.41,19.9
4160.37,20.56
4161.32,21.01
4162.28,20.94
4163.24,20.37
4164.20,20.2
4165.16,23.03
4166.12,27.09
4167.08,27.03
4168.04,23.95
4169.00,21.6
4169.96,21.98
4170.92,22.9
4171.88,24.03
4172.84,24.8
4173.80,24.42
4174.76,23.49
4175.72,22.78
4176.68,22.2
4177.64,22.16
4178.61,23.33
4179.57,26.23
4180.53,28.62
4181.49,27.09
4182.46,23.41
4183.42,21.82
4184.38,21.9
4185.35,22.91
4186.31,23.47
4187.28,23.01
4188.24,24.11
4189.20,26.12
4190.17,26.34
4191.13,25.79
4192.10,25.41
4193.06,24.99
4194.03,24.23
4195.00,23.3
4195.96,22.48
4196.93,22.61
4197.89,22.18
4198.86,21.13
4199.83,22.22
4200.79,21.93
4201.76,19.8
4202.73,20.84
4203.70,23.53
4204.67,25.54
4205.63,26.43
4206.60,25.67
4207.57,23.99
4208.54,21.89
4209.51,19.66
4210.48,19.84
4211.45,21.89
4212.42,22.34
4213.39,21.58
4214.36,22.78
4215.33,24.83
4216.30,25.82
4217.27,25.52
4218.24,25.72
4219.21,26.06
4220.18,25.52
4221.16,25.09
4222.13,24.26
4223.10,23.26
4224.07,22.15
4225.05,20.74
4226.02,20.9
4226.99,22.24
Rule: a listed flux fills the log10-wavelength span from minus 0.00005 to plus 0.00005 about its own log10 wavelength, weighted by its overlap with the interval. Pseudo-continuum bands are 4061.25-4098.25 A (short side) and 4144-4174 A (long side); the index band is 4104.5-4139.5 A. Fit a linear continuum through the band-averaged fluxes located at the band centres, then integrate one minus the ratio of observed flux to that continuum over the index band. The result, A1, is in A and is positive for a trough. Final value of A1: -1.3 A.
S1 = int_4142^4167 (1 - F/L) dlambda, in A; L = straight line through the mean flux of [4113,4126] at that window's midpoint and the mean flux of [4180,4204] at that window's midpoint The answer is 3.6 A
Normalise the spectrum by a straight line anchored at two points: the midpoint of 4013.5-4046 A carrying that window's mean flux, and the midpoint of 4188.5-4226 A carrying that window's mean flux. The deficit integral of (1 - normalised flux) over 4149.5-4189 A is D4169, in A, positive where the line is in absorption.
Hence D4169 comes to 1.62 A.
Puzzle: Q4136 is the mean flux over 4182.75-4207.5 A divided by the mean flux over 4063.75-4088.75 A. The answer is 1.03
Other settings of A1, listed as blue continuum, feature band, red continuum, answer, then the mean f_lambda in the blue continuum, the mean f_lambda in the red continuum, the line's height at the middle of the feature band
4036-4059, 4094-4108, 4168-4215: 1.4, 23.4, 23.4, 23.4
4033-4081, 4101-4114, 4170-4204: 0.7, 22.9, 23.6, 23.2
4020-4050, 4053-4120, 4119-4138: -0.5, 22.4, 22.9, 22.7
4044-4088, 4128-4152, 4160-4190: 2.0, 23.3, 23.5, 23.4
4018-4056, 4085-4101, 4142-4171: 0.2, 23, 21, 22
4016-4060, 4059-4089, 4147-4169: -0.4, 23.3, 21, 22.6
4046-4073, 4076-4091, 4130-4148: -1.0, 22.9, 21.3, 22.5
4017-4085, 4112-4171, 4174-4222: 3.4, 23.1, 23.7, 23.5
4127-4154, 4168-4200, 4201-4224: -1.4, 21.5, 23.5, 22.7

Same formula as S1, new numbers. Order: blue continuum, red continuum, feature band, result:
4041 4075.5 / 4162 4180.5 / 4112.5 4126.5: -0.9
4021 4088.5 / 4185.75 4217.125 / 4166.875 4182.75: -0.6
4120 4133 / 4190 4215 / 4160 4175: 0.1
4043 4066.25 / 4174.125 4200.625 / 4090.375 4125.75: 1.2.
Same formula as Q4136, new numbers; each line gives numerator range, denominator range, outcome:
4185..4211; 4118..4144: 1.04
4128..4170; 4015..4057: 0.92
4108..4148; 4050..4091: 0.97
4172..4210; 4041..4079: 1.02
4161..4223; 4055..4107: 1.04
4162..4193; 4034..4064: 1.04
